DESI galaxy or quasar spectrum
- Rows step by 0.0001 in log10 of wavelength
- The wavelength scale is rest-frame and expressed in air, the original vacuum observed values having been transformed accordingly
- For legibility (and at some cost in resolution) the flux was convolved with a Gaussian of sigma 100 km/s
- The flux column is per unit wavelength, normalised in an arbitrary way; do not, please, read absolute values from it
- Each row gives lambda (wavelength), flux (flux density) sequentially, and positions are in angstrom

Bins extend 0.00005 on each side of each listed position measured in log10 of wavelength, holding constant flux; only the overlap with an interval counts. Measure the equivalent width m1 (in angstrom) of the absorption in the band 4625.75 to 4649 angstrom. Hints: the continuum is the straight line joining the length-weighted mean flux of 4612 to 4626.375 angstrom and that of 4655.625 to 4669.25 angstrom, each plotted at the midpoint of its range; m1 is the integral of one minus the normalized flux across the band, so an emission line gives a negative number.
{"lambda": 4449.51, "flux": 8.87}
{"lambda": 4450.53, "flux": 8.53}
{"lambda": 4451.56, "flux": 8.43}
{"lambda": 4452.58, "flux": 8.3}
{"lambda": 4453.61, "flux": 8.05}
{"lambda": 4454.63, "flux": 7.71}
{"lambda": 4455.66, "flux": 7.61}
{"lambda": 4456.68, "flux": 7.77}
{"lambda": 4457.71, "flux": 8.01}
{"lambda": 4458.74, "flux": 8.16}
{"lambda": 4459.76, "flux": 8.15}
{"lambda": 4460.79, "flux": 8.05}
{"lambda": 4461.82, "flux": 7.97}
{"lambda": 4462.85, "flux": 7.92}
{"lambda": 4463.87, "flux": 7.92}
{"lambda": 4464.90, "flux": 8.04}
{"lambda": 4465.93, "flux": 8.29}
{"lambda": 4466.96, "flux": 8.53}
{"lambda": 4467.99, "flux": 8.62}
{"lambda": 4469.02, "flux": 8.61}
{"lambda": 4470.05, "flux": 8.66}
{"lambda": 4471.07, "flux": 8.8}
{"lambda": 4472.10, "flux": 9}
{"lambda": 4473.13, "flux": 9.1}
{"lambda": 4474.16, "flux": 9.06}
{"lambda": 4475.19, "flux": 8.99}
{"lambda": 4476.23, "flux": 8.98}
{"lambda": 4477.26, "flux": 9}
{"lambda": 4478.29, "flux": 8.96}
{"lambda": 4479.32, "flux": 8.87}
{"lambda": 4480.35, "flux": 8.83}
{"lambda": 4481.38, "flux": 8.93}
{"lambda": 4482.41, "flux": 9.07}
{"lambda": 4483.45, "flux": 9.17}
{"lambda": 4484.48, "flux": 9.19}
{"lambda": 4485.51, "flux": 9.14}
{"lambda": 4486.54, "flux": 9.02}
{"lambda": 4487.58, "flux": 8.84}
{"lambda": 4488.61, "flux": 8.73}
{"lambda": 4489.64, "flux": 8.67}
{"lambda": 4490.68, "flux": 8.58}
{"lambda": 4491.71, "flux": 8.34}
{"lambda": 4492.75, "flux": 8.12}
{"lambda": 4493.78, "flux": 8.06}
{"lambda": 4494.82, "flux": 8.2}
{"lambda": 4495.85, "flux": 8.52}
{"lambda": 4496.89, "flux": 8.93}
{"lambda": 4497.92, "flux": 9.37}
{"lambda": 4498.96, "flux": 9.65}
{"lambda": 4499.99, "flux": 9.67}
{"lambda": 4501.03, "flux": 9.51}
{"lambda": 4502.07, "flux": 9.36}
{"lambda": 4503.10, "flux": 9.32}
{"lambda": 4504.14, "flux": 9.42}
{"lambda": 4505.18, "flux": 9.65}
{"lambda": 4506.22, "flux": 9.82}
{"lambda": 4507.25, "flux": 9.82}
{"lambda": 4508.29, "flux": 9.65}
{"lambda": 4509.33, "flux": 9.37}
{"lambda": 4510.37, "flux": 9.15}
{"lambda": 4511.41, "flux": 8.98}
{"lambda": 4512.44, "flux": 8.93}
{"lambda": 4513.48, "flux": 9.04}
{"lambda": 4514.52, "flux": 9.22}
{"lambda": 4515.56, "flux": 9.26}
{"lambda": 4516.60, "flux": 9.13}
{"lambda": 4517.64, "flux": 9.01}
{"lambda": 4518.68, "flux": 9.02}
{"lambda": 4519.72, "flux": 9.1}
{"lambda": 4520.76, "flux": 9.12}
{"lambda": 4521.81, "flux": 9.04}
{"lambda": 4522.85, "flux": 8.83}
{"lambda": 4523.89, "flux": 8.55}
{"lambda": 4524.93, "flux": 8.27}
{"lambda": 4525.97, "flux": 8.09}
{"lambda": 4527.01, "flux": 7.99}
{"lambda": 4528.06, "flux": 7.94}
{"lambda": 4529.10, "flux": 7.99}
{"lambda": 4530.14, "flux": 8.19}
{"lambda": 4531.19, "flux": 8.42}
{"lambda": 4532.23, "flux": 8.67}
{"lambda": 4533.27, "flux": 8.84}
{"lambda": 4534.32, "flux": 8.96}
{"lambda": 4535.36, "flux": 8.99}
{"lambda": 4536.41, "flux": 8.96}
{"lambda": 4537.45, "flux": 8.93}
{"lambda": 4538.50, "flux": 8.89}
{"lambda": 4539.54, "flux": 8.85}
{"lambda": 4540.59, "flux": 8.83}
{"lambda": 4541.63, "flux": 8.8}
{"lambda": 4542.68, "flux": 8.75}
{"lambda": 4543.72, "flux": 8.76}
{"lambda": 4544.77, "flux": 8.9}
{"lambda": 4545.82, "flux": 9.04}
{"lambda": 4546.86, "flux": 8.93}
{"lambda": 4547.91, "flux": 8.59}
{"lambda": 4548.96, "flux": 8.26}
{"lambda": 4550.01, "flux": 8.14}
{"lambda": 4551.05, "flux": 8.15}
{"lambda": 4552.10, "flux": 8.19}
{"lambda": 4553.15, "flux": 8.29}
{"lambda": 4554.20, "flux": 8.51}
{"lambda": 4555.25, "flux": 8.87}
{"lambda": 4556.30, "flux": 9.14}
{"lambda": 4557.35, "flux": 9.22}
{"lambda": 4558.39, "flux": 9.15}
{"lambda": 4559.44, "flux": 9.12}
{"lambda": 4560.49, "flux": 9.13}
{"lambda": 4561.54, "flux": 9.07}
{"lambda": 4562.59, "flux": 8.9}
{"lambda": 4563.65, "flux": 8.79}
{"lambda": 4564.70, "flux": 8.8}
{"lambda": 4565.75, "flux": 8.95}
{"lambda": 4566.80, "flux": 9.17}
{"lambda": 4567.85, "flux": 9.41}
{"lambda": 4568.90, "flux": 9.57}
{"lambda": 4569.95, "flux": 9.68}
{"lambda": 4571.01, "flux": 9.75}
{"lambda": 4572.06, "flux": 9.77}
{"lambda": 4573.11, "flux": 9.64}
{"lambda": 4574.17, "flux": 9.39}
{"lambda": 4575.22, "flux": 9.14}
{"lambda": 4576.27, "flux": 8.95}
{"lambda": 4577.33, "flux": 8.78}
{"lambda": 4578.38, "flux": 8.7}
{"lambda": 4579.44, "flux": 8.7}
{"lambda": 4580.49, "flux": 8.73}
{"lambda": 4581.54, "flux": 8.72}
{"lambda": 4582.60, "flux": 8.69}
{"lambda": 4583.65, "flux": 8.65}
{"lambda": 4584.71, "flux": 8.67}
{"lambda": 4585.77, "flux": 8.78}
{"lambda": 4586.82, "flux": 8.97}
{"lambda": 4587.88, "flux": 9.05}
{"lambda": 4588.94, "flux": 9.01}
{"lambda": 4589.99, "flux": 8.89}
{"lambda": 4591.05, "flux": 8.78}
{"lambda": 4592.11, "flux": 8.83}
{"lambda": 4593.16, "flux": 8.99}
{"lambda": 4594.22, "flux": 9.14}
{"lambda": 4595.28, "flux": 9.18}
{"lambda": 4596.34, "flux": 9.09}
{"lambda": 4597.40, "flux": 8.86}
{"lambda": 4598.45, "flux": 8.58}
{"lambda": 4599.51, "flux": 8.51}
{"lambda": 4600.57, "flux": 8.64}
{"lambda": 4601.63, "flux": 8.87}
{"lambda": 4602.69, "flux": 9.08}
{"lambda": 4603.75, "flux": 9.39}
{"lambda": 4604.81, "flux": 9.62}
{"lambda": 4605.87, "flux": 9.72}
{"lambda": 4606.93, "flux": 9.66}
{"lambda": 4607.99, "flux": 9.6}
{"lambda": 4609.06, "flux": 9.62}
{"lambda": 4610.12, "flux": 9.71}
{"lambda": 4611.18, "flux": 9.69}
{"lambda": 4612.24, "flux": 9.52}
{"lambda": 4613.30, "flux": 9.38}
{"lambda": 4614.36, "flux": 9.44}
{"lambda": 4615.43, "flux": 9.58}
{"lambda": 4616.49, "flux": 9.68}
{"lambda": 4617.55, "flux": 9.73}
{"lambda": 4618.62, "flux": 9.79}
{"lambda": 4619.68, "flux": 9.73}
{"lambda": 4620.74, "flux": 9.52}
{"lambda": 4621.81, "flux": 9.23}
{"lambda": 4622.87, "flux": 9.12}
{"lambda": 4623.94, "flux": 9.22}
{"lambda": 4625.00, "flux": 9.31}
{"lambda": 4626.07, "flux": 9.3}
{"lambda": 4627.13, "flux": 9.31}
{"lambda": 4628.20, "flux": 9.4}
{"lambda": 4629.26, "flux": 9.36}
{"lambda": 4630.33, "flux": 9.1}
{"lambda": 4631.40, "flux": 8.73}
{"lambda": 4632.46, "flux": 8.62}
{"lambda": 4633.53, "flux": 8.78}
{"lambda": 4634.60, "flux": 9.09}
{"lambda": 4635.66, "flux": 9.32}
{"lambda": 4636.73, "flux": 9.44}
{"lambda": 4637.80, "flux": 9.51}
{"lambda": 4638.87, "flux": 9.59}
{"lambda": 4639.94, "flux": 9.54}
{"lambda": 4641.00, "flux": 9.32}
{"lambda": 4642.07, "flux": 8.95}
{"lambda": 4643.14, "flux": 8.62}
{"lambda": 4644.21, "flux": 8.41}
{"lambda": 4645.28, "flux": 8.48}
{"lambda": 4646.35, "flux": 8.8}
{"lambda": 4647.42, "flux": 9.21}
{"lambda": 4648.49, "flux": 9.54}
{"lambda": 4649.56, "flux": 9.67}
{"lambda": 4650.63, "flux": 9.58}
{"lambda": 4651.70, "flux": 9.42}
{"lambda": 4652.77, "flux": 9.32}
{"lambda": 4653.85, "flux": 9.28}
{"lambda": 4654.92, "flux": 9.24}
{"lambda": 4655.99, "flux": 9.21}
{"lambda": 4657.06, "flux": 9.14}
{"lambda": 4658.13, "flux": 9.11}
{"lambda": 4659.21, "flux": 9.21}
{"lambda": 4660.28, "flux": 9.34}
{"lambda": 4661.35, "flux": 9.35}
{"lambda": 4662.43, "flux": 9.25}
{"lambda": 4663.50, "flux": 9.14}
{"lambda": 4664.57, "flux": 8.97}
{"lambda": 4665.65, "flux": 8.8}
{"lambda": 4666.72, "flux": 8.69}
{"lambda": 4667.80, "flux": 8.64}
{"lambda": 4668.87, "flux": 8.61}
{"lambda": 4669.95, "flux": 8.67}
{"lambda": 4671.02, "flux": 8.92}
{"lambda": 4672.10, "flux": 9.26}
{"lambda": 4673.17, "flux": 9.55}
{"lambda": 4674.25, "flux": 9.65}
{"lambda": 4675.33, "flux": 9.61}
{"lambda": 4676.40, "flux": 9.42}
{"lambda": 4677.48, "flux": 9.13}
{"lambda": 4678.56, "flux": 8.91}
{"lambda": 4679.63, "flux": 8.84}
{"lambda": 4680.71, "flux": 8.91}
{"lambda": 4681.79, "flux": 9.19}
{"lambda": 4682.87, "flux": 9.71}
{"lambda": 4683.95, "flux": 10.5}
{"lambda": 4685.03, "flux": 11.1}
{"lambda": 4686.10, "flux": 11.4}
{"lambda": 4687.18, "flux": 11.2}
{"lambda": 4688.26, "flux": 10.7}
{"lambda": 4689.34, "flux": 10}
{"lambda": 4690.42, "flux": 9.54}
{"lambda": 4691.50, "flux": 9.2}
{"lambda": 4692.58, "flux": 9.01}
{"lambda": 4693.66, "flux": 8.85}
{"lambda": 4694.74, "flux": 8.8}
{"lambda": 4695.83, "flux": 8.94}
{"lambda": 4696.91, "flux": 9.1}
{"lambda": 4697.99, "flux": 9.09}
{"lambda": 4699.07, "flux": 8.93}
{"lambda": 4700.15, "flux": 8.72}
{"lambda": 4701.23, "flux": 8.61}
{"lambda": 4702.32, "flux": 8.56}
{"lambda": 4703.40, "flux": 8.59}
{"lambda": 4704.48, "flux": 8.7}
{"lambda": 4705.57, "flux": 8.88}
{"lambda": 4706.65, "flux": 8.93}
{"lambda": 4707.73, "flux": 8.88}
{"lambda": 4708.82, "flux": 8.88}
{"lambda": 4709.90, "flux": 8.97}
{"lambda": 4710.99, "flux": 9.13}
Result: 0.45 angstrom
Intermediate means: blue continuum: 9.47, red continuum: 9.04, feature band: 9.11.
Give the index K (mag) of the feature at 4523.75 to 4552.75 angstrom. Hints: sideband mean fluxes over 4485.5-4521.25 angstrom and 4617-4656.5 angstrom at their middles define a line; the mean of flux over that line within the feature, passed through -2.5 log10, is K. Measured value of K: 0.07 mag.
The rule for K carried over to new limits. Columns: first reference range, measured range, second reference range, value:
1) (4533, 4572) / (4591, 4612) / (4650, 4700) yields -0.012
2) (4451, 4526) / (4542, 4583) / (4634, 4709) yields 0.005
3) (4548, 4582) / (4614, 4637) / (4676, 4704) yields -0.015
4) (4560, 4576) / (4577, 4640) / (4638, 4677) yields 0.006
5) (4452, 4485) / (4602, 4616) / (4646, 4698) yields -0.050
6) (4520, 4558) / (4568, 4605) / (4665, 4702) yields -0.018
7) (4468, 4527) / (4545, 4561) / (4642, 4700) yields 0.044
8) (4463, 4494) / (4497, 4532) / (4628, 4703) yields -0.023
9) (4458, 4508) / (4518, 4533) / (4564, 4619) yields 0.054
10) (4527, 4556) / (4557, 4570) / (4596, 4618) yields -0.035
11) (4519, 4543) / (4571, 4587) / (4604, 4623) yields 0.025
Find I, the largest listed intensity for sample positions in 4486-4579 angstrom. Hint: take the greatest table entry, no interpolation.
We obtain 9.82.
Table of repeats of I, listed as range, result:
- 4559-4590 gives 9.77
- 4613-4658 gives 9.79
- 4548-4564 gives 9.22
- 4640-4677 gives 9.67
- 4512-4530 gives 9.26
